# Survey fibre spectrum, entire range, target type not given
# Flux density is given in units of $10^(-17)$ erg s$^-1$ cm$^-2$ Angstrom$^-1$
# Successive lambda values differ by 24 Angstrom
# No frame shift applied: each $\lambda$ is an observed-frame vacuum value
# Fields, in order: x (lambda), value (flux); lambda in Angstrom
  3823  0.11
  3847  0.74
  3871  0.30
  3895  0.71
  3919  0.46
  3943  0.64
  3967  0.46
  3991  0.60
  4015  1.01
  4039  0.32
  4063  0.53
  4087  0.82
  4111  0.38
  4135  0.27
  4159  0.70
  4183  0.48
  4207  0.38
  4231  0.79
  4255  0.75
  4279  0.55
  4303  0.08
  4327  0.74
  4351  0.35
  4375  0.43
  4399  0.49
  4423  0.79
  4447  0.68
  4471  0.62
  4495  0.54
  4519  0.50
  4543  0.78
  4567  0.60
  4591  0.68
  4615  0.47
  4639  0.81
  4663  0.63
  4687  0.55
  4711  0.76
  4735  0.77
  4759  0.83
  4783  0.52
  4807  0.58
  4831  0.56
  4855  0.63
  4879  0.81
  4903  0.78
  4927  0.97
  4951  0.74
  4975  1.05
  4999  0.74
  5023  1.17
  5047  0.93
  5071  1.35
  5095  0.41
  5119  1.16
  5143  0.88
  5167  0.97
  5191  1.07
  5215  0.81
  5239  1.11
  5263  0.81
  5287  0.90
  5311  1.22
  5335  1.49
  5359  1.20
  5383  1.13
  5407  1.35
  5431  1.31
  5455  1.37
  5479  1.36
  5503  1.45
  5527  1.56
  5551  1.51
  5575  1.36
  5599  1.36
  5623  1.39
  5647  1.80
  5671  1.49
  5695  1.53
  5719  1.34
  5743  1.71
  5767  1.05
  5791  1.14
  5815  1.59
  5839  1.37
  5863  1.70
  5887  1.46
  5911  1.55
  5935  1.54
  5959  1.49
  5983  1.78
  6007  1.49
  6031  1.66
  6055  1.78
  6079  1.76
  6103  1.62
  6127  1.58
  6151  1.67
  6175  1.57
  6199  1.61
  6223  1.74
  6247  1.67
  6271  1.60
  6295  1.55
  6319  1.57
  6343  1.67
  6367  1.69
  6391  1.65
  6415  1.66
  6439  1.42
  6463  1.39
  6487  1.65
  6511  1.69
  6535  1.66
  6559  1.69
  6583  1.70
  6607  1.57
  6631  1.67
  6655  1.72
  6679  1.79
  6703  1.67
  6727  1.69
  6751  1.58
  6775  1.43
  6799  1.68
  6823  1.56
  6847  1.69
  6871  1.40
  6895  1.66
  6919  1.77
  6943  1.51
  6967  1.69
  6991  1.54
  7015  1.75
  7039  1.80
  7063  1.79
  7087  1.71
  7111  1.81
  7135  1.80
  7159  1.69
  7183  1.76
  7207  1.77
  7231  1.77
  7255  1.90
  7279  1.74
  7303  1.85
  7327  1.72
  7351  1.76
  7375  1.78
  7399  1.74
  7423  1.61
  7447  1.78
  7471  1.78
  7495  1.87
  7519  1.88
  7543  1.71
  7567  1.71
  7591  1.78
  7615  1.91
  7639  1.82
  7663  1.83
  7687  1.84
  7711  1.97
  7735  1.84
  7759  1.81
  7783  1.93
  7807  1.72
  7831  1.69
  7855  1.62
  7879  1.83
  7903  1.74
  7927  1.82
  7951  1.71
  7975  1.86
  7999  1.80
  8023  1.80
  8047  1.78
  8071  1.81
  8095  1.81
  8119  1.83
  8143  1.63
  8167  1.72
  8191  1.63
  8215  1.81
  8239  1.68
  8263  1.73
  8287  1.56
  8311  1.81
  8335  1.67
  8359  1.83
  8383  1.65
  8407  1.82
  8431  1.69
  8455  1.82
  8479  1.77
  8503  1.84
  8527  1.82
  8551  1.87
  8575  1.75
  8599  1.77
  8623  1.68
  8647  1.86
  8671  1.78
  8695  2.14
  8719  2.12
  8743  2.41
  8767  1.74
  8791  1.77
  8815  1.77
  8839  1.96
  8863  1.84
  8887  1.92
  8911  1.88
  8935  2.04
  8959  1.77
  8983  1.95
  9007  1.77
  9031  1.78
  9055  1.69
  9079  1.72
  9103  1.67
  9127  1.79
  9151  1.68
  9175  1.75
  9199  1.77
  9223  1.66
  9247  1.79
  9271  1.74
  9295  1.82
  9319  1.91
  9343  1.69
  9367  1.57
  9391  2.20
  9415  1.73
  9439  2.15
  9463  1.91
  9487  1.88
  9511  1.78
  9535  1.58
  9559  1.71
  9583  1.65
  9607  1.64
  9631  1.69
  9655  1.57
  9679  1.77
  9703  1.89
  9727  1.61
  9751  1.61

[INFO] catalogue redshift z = 0.33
